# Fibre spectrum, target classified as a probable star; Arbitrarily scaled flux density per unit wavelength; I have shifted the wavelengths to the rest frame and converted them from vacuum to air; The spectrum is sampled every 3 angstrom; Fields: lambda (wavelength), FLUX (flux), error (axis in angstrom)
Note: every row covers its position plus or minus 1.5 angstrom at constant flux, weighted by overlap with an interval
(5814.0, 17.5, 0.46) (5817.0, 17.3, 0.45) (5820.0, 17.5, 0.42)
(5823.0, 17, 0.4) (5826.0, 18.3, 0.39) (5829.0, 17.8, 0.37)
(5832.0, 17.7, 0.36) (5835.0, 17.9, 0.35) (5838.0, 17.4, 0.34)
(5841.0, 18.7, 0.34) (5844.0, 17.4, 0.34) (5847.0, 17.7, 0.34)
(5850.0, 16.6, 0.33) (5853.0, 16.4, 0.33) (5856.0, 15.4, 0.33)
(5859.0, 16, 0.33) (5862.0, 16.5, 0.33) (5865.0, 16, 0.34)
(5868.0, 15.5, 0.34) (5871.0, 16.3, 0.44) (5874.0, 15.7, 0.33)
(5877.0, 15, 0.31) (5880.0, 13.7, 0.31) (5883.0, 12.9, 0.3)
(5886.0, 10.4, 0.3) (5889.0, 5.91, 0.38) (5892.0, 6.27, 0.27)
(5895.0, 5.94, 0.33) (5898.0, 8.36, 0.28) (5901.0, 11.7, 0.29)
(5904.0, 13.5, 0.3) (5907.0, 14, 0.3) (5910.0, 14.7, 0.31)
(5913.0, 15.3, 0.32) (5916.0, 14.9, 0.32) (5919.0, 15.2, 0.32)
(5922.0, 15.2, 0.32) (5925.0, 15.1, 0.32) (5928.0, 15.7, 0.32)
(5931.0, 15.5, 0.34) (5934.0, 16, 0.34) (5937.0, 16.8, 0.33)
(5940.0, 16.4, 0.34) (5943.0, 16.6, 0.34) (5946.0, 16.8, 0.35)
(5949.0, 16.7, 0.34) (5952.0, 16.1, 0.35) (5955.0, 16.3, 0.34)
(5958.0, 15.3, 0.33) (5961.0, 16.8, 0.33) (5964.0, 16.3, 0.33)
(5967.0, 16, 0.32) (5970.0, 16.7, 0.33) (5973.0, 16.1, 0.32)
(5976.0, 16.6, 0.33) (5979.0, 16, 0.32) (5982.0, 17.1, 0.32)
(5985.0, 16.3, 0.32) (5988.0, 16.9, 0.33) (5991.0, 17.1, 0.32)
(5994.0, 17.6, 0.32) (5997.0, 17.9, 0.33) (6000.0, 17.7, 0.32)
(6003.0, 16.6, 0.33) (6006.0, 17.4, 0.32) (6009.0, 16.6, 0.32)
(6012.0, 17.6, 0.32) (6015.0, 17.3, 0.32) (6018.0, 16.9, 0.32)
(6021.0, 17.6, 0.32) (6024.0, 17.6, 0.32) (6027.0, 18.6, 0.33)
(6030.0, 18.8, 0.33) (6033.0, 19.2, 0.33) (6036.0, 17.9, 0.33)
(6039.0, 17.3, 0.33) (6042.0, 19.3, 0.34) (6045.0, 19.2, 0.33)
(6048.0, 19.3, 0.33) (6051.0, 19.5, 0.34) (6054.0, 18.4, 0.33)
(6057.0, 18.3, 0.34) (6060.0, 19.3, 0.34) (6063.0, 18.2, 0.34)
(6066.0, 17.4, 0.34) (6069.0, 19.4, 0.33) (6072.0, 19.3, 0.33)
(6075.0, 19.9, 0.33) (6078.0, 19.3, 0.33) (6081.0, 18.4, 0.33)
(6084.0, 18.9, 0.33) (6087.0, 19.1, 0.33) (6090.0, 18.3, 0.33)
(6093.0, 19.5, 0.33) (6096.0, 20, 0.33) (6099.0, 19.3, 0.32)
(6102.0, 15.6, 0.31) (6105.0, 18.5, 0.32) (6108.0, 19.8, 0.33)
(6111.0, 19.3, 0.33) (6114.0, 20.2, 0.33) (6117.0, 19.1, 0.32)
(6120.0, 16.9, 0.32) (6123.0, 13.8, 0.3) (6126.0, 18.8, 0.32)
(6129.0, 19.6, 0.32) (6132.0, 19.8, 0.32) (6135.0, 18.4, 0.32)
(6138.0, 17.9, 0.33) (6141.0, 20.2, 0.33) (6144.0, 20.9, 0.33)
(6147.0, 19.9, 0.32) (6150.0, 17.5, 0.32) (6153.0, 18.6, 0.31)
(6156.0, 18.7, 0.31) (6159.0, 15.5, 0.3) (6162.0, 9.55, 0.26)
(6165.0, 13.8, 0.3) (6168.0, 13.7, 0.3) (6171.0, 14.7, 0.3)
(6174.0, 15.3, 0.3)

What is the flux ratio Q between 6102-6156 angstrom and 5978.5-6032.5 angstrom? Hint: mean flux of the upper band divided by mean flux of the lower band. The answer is 1.1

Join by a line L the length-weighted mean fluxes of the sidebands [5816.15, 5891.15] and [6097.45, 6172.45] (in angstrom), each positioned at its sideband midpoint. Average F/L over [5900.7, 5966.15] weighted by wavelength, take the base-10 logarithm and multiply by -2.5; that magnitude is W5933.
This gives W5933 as 0.05 mag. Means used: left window 15.8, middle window 15.6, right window 17.6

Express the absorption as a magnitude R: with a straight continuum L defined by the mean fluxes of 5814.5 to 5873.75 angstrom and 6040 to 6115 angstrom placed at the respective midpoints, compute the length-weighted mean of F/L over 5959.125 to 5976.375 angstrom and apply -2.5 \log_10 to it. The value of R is 0.10 mag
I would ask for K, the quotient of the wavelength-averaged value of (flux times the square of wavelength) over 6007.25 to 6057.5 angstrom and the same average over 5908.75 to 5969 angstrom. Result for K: 1.2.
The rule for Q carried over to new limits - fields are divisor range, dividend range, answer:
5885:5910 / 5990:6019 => 1.76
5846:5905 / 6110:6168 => 1.34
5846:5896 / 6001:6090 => 1.34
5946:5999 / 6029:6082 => 1.13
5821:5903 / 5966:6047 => 1.19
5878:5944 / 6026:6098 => 1.43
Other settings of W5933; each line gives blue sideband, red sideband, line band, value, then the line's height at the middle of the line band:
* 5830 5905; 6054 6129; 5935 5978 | -0.028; 16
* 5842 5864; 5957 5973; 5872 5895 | 0.425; 16.5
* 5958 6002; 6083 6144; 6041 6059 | -0.073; 17.8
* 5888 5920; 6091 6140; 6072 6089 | -0.104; 17.4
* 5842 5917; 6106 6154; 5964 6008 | -0.064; 15.9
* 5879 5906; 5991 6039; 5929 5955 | -0.249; 13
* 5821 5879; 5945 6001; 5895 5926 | 0.240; 16.7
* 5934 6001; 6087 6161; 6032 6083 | -0.064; 17.7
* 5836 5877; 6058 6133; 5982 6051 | 0.013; 18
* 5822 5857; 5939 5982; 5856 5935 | 0.242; 16.9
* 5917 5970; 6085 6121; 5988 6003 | -0.029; 17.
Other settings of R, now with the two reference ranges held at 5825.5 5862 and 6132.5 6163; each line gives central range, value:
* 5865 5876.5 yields 0.10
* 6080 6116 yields -0.07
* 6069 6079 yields -0.10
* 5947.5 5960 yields 0.09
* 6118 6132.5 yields 0.01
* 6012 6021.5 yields 0.02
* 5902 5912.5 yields 0.23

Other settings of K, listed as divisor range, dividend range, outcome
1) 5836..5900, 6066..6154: 1.46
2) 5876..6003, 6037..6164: 1.31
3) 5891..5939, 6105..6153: 1.49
